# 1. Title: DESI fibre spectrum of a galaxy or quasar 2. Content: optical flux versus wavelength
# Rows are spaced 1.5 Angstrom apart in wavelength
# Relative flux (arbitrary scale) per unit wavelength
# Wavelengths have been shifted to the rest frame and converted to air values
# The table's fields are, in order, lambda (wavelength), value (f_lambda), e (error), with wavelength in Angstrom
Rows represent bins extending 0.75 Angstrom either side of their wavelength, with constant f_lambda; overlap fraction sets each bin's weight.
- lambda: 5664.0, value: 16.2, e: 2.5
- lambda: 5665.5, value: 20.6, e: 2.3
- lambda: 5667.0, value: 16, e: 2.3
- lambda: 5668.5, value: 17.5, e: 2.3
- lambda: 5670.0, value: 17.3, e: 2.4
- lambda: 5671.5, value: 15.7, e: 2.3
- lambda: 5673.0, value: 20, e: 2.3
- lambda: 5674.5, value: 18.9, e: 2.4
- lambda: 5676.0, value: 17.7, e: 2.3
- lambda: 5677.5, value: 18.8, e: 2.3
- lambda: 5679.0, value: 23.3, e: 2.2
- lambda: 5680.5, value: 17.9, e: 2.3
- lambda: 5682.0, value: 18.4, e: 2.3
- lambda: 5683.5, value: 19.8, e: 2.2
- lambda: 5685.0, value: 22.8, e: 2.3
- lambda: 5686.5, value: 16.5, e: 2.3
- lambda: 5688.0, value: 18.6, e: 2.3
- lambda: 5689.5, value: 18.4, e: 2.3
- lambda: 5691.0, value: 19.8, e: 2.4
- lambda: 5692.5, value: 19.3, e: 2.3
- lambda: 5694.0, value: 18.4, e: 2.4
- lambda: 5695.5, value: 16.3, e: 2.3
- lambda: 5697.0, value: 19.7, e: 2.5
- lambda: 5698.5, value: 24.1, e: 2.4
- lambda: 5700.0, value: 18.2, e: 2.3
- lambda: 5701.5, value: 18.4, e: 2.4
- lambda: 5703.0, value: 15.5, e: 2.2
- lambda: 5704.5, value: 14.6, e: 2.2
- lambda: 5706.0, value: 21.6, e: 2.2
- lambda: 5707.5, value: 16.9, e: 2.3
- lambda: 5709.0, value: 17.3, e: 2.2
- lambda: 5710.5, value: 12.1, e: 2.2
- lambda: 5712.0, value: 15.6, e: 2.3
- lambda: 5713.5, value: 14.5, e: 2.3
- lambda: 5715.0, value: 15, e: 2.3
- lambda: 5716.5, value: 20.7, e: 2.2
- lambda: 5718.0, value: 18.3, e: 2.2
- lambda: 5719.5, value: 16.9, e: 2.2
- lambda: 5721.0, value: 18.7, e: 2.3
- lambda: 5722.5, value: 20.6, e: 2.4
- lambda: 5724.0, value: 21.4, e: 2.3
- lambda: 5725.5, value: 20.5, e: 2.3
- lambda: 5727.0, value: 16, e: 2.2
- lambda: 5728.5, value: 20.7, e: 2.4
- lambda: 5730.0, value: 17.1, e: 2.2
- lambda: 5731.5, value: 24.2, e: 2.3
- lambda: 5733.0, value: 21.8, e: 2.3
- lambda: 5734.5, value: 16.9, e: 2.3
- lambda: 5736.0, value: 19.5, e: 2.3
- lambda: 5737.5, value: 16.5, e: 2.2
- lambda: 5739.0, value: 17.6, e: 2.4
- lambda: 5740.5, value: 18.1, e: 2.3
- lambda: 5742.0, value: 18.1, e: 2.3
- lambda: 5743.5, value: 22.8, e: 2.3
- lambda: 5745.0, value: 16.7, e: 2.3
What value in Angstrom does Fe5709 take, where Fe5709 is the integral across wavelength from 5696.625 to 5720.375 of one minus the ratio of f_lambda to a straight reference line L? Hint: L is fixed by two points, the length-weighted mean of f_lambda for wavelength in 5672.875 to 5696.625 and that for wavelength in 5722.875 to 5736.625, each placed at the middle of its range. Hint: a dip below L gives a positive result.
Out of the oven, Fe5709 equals 2.45 Angstrom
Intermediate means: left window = 19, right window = 19.8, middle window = 17.4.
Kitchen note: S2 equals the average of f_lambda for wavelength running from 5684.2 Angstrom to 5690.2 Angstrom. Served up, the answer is 19.1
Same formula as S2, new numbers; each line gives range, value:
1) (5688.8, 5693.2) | 19.2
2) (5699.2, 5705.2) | 16.8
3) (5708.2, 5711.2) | 14.8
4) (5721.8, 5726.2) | 20.8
